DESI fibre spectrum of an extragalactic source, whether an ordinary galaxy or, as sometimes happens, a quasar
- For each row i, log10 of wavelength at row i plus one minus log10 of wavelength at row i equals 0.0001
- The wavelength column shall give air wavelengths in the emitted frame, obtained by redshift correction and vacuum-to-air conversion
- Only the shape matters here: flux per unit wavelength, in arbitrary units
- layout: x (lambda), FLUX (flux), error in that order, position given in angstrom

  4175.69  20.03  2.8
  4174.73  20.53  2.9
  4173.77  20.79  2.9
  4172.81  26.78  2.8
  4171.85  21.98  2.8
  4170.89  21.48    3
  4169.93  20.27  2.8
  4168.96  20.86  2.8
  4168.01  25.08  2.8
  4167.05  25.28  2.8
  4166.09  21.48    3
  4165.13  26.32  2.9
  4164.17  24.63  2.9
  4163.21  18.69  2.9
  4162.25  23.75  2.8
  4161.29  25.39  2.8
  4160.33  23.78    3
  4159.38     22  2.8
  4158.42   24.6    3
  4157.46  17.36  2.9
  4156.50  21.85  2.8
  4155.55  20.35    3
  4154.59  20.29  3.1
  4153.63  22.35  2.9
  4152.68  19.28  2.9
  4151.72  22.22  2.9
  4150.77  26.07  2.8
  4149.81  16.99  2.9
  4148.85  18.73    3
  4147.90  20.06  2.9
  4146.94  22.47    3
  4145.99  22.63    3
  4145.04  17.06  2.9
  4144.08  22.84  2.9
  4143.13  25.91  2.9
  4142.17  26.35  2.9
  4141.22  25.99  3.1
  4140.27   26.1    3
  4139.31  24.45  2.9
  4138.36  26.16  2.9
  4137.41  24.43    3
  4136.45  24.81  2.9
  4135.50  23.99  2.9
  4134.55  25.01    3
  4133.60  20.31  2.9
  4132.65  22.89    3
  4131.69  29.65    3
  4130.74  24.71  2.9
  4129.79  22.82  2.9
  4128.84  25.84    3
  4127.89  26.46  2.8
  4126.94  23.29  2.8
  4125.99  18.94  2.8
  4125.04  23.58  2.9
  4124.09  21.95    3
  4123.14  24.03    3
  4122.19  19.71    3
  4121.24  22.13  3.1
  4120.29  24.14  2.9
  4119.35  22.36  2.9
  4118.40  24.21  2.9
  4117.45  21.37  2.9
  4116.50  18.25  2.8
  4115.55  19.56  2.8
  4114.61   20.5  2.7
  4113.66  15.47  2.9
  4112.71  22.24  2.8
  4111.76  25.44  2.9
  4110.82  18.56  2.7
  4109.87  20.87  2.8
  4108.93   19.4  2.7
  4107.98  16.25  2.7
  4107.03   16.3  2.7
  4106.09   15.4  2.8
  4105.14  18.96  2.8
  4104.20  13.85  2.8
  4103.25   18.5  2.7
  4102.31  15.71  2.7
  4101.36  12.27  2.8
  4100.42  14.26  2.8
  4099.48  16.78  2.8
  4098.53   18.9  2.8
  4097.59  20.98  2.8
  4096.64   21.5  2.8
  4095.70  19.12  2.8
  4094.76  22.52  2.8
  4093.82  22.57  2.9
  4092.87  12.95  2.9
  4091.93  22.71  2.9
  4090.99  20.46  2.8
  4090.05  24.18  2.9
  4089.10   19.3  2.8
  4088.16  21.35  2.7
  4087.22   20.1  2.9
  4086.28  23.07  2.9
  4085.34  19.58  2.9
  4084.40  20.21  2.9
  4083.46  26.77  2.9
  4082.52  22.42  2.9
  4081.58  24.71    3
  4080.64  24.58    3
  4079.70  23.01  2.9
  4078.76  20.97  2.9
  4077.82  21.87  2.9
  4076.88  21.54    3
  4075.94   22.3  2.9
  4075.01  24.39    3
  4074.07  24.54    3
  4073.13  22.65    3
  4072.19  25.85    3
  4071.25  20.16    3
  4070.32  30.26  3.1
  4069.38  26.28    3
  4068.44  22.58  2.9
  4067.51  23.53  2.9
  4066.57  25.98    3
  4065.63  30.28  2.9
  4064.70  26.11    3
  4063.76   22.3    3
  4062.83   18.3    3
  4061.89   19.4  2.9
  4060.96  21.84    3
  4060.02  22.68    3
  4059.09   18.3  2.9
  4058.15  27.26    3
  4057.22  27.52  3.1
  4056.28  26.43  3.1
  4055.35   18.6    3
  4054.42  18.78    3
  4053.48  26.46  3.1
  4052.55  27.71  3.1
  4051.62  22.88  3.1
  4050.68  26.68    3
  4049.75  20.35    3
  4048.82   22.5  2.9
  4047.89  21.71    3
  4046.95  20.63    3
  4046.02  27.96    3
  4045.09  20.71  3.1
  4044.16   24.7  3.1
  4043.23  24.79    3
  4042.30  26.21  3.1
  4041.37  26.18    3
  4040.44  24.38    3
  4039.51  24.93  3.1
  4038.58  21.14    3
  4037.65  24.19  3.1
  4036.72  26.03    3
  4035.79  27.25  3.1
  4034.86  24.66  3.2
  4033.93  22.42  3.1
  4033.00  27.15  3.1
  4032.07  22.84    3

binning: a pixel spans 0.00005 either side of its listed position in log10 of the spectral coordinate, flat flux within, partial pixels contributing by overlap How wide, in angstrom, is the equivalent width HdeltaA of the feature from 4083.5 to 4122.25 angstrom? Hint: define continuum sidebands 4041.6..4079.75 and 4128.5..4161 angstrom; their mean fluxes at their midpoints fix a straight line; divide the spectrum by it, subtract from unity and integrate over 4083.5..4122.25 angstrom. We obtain 6.06 angstrom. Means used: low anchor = 23.6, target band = 19.6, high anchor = 23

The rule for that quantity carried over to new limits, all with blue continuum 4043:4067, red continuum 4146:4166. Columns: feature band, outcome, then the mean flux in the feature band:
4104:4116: 2.02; 18.8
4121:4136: -0.79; 23.5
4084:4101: 2.16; 20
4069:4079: -0.25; 23.8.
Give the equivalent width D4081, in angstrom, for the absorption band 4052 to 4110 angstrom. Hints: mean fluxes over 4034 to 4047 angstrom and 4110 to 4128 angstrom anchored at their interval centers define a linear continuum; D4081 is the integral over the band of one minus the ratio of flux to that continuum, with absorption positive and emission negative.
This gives 3.99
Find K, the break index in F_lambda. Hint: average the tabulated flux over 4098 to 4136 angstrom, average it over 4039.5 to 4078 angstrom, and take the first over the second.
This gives 0.9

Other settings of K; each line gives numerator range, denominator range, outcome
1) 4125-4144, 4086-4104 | 1.28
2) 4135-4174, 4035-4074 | 0.95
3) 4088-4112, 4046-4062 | 0.81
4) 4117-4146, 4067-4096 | 1.05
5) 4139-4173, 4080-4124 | 1.12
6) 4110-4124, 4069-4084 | 0.89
